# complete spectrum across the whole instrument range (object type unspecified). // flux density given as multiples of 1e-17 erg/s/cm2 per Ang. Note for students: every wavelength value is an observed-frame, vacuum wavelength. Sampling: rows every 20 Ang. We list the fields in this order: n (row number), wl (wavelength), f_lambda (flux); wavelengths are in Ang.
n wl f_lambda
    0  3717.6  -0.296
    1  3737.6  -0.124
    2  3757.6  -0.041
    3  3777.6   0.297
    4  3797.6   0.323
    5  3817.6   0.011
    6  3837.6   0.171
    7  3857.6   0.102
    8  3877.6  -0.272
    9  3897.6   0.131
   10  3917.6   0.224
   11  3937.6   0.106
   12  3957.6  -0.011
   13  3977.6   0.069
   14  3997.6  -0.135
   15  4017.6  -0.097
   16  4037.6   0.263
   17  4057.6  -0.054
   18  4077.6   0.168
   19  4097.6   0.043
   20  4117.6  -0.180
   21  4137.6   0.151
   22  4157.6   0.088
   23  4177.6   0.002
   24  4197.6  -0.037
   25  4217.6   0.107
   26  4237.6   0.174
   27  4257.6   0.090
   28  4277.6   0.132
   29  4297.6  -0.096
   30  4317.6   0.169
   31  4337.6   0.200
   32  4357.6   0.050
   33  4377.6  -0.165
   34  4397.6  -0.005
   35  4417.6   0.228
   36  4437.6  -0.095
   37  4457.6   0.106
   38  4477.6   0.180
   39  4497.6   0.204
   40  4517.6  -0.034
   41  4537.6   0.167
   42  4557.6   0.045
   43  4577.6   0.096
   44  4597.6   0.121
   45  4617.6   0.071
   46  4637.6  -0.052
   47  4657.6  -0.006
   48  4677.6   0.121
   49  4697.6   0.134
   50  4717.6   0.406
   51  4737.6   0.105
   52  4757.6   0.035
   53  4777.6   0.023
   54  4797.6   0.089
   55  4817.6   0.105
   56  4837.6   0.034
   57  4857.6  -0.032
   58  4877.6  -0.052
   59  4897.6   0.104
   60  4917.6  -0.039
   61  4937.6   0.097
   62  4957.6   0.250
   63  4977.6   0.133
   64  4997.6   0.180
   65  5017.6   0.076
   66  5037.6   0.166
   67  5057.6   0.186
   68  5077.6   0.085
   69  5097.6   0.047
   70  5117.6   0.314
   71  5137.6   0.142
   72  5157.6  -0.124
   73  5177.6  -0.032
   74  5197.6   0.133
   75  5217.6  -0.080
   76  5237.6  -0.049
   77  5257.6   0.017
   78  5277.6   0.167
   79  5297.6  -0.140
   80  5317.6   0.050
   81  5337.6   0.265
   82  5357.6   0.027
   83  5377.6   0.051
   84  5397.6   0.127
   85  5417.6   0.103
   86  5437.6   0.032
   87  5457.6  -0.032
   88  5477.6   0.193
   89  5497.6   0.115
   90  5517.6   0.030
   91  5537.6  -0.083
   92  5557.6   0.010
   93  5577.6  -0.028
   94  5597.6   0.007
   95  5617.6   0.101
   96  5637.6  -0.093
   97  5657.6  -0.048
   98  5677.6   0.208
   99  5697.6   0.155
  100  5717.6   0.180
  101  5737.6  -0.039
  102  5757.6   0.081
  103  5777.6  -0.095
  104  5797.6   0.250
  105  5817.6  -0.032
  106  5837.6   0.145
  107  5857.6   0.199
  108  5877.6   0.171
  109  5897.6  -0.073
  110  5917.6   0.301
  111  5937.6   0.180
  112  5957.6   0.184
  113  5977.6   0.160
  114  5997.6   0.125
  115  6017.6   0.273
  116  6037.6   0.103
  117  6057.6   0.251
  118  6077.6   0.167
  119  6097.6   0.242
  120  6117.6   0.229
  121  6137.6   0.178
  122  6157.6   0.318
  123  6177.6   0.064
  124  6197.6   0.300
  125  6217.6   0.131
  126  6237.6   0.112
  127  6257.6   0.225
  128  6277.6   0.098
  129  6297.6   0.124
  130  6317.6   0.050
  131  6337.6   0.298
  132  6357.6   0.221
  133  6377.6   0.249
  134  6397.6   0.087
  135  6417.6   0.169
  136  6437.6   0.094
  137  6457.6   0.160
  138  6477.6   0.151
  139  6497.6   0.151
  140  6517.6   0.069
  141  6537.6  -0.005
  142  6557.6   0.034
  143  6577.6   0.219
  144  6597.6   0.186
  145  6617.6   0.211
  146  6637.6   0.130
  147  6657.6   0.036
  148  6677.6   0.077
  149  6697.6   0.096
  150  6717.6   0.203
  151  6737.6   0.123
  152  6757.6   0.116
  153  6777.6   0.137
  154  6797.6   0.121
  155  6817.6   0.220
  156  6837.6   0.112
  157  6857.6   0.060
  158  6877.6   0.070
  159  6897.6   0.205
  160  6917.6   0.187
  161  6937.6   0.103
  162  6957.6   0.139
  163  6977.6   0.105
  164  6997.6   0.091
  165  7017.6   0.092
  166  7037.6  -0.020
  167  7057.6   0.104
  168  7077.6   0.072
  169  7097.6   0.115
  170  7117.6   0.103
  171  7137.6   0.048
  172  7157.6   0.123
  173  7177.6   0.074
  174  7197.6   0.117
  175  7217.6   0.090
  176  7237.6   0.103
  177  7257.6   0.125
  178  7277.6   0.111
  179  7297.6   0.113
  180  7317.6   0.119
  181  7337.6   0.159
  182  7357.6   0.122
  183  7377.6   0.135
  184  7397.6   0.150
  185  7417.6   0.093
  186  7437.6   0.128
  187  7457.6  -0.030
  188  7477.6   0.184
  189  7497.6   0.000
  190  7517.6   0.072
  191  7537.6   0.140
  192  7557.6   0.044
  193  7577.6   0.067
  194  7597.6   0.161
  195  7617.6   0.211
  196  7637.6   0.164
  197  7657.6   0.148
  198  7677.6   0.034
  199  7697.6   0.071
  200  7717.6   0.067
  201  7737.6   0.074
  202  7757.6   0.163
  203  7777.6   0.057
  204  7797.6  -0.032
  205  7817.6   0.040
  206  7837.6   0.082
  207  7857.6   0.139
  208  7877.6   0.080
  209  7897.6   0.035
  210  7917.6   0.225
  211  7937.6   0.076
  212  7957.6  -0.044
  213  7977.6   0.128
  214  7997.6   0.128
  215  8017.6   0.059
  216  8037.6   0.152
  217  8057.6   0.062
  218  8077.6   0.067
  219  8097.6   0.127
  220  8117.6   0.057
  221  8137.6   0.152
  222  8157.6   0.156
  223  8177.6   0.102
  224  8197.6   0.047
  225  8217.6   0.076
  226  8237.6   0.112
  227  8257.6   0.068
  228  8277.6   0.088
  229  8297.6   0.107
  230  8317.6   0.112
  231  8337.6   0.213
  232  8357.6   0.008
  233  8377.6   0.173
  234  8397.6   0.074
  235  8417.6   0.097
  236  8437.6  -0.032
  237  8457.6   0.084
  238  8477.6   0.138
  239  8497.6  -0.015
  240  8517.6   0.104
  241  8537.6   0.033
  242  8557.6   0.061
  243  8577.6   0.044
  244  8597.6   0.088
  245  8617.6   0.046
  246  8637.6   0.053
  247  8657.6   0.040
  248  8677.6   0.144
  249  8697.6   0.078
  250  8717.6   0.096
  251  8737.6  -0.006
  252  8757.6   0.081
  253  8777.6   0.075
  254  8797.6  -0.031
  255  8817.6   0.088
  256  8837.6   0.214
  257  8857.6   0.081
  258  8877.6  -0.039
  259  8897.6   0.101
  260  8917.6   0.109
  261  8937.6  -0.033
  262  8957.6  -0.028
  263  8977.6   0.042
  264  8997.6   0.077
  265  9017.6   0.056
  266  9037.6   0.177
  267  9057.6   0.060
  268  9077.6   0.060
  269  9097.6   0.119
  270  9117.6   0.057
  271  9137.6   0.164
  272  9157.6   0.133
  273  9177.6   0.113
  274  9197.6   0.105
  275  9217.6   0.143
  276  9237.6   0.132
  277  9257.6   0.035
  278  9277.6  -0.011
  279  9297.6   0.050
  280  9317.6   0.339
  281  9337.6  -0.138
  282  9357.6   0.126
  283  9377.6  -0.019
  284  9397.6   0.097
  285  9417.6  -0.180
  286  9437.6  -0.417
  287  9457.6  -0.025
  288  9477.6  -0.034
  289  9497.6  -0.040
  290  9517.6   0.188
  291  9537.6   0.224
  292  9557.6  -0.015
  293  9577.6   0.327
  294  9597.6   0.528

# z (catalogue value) 1.572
